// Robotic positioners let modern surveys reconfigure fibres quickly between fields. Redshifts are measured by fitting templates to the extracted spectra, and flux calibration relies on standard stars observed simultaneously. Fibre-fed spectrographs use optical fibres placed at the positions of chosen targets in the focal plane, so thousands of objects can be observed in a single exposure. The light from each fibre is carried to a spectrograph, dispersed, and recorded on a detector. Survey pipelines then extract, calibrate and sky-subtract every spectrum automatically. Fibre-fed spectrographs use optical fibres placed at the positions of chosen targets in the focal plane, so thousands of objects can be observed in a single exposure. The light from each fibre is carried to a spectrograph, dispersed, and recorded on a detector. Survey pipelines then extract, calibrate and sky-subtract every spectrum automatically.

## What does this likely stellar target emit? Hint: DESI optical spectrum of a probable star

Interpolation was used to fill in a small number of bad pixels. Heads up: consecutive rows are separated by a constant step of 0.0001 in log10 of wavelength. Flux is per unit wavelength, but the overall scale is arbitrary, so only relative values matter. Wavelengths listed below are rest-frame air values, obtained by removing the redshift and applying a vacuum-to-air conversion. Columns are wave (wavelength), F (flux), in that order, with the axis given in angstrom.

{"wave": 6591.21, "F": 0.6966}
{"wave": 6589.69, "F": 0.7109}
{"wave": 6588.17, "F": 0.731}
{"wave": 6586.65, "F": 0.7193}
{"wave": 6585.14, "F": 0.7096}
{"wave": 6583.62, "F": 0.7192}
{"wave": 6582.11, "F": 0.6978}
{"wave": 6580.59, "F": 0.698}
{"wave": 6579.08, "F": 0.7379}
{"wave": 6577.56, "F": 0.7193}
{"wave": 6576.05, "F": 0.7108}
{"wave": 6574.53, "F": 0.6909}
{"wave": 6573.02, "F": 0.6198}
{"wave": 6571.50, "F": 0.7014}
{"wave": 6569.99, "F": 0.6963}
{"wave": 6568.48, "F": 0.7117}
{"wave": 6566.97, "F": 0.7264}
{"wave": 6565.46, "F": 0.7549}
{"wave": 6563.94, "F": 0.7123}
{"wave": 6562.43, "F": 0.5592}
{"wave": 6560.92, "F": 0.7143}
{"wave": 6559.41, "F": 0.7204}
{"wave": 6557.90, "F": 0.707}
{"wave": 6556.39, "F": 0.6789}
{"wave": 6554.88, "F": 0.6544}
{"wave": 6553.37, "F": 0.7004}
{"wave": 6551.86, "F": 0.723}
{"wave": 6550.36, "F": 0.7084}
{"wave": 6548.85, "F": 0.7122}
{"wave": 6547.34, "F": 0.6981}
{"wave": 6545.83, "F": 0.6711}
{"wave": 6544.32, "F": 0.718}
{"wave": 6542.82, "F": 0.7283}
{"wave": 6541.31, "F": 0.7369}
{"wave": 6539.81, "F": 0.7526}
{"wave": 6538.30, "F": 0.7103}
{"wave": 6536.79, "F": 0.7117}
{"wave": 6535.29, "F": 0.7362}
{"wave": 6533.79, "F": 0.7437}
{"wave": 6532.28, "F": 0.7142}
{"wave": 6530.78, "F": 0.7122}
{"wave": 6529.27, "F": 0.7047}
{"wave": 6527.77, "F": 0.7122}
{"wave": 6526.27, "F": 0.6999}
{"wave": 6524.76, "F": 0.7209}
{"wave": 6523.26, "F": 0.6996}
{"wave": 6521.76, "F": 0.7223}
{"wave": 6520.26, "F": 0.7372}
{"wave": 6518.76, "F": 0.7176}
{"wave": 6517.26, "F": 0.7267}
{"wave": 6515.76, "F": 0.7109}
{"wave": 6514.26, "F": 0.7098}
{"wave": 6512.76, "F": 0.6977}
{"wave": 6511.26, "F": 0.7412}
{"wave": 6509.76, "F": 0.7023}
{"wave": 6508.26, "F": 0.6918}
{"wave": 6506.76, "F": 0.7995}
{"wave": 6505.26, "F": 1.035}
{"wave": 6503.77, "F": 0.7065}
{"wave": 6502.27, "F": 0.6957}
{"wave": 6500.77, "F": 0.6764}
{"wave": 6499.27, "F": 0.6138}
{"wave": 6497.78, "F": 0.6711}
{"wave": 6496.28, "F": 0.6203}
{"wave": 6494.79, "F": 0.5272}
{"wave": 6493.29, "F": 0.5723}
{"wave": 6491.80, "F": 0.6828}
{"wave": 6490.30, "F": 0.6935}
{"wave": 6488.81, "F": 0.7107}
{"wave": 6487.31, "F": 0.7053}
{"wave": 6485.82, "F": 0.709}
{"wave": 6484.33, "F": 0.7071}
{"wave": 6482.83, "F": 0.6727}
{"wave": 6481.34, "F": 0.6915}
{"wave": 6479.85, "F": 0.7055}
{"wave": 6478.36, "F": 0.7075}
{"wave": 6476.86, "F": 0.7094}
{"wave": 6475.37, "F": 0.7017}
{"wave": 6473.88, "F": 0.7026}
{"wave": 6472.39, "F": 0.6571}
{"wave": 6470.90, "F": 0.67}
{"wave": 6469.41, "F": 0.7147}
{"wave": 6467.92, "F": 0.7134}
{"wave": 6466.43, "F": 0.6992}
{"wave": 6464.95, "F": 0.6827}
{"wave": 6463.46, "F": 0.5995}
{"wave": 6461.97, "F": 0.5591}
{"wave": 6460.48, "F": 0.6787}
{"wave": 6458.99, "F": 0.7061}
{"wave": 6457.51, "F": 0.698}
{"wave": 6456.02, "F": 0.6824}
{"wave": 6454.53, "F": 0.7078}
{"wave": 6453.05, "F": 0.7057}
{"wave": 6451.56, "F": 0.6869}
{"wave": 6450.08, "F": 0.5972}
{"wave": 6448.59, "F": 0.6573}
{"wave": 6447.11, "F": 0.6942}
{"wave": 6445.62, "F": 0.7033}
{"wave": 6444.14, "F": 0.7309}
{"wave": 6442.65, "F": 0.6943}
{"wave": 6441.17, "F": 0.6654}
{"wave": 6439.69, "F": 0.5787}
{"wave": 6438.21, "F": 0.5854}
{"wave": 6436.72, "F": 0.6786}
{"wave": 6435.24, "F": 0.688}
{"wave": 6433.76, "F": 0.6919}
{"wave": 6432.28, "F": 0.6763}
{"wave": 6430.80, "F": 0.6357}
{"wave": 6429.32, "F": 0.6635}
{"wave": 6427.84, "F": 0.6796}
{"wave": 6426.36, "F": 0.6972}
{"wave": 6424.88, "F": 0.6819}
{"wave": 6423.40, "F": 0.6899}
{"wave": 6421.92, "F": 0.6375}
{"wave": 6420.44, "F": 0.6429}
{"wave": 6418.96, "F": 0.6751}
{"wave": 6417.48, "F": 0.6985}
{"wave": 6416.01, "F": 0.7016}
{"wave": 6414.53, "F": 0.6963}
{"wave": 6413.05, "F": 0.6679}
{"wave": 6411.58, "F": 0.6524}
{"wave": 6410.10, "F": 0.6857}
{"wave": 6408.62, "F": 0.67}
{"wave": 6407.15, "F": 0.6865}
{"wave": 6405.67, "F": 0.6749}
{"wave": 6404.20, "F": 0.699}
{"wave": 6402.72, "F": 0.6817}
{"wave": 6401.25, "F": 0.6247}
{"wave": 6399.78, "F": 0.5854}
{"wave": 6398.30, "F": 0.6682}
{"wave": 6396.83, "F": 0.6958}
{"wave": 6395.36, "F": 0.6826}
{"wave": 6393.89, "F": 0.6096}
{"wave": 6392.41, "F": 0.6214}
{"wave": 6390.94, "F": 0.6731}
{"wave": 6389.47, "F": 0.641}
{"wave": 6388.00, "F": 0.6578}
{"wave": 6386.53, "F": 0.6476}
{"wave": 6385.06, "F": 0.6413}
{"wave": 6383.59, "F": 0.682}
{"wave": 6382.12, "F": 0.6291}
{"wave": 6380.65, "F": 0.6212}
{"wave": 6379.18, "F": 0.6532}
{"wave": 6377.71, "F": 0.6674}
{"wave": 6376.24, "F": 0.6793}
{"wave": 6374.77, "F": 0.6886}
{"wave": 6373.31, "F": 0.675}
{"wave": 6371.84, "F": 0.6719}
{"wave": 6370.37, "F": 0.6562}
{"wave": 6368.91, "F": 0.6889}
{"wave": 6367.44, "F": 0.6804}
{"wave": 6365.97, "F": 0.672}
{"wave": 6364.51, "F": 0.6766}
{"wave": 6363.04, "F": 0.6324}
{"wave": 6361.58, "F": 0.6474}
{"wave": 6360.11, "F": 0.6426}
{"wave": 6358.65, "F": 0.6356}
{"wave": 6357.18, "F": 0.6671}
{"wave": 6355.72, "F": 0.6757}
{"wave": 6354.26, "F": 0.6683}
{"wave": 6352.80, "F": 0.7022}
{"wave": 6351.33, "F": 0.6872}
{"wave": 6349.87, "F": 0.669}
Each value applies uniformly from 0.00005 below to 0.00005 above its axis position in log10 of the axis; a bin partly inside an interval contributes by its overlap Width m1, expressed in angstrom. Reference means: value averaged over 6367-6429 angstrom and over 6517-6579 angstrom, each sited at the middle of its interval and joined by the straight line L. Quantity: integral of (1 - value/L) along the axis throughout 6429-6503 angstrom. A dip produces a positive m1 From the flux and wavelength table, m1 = 1.4 angstrom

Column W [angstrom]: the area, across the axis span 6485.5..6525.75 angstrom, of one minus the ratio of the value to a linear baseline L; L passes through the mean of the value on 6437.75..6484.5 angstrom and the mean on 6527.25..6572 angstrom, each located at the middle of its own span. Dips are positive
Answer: -0.6 angstrom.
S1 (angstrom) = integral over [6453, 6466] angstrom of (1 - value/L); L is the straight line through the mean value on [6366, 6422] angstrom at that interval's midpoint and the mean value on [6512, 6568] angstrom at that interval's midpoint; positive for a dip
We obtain 0.32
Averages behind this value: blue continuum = 0.664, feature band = 0.668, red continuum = 0.71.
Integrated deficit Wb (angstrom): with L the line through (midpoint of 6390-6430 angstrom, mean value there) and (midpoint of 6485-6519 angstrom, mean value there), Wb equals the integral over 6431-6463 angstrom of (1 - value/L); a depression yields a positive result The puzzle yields 0.59 angstrom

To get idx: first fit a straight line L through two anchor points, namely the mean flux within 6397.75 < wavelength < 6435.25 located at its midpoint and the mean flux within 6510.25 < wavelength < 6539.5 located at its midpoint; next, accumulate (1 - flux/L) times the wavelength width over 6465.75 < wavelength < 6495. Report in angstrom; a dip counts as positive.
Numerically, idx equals 0.54 angstrom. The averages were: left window 0.671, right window 0.718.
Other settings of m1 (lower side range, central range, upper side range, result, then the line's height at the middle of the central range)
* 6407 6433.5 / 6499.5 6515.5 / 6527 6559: -0.90 angstrom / 0.701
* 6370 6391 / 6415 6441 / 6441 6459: 0.49 angstrom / 0.678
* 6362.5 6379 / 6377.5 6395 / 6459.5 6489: 0.72 angstrom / 0.673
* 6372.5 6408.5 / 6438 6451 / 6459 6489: 0.30 angstrom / 0.675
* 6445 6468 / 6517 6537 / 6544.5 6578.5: -0.89 angstrom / 0.688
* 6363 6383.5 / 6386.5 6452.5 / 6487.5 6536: 1.26 angstrom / 0.679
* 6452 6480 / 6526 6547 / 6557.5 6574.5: -0.85 angstrom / 0.69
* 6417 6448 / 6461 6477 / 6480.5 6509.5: 0.28 angstrom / 0.684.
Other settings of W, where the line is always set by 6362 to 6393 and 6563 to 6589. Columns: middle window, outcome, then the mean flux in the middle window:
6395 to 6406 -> 0.0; 0.663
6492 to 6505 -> 0.7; 0.653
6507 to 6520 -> -0.4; 0.717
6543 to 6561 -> 0.0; 0.701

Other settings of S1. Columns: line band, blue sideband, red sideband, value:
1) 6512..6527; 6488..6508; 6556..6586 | -0.4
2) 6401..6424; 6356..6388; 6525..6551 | 0.0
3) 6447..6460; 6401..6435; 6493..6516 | 0.1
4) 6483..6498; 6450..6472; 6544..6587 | 0.5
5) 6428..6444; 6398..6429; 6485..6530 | 0.5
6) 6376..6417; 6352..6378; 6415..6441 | 0.4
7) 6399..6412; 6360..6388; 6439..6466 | 0.0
